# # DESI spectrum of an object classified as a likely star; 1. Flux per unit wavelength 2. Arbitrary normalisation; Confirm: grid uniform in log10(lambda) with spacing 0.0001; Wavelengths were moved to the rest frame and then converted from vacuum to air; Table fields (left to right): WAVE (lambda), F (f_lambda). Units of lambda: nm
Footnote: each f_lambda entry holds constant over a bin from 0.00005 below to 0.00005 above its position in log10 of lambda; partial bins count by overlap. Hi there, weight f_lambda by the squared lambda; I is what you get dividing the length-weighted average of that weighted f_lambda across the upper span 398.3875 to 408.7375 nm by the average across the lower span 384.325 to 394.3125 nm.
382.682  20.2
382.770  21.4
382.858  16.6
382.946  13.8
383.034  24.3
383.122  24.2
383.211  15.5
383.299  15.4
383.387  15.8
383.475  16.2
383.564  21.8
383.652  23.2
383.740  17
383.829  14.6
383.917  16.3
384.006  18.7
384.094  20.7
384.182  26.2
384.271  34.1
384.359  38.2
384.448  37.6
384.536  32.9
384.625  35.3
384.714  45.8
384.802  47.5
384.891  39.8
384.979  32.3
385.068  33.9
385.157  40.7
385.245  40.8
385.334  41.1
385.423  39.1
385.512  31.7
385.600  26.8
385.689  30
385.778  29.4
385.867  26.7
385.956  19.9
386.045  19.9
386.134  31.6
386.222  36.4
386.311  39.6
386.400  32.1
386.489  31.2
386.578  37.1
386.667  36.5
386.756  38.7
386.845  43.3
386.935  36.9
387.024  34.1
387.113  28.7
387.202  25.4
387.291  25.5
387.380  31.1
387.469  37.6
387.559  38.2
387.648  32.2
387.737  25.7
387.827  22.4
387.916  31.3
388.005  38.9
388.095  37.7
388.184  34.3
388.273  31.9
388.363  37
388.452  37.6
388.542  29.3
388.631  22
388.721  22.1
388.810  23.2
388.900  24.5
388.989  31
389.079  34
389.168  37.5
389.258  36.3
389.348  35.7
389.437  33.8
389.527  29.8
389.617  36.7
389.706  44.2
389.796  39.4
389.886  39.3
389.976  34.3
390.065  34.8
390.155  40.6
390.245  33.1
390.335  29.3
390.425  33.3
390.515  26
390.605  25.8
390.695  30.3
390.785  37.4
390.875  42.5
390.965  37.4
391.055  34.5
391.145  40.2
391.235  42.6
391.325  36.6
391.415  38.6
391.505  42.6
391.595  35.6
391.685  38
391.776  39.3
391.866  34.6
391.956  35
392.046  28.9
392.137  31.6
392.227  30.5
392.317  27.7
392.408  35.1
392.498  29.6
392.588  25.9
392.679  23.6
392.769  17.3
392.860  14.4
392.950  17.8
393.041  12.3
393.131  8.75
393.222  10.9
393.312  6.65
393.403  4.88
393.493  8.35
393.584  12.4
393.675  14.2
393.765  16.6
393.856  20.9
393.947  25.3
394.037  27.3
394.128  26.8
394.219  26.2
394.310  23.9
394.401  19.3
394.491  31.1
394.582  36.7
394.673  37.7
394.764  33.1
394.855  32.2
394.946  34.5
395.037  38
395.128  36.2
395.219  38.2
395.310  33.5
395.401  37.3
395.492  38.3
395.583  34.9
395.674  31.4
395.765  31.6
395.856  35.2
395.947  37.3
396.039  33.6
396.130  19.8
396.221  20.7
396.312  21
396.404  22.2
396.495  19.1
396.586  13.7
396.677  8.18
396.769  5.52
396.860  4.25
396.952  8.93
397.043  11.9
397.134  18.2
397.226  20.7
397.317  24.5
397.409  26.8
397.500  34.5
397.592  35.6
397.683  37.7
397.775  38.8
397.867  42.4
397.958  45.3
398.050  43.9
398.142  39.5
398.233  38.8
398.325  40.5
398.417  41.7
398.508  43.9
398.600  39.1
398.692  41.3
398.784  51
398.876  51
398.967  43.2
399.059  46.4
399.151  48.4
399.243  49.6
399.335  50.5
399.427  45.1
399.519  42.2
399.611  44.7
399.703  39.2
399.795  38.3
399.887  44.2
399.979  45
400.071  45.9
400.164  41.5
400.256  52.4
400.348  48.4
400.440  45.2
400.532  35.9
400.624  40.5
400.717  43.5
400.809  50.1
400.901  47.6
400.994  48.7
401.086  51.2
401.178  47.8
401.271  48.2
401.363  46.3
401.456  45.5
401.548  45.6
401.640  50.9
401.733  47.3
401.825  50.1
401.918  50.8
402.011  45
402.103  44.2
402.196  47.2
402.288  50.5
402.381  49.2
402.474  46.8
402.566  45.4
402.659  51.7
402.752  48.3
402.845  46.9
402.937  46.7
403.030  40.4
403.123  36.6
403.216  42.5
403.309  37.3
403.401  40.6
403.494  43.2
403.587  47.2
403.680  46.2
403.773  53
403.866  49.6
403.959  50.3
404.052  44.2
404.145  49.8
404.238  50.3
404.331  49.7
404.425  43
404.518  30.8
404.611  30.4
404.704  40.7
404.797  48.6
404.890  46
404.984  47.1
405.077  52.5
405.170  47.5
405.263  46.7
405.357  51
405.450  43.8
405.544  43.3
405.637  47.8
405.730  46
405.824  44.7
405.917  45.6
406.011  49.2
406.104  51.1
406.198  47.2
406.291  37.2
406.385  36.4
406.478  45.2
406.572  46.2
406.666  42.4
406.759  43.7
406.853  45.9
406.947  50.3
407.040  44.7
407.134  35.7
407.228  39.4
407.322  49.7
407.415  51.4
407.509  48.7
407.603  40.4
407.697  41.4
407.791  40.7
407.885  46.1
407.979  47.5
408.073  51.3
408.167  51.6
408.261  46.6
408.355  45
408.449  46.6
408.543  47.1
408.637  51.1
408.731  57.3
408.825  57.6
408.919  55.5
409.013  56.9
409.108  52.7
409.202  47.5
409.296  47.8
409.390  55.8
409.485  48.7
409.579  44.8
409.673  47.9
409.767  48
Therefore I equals 1.59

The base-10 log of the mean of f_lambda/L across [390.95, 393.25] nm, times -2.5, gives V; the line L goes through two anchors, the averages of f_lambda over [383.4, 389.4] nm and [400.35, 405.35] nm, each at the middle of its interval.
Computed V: 0.22 mag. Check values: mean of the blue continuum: 31.4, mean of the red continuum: 45.9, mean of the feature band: 29.6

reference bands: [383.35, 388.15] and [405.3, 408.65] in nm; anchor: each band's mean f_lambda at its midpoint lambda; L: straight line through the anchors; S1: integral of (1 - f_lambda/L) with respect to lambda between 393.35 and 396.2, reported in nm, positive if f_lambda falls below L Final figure 0.706 nm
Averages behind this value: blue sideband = 31.3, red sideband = 45.6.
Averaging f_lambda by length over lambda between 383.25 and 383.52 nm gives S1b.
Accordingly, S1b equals 15.8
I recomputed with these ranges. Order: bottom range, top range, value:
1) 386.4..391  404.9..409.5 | 1.56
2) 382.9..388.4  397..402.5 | 1.52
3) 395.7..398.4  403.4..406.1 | 1.76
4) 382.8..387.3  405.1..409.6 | 1.79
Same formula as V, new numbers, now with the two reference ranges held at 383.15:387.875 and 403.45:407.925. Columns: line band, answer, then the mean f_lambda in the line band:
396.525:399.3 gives 0.20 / 33.2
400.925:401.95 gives -0.15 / 48.3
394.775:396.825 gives 0.32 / 28.2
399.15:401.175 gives -0.11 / 45.4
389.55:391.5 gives -0.06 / 36.1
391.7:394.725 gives 0.47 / 23.2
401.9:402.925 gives -0.12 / 47.7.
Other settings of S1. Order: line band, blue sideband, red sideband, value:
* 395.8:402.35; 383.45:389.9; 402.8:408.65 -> 0.391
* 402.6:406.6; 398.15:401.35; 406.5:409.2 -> 0.118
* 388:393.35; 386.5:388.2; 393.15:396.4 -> -0.150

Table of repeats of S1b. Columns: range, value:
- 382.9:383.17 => 20.7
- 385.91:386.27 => 27.1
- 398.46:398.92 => 45.2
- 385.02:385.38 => 39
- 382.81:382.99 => 15.4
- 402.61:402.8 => 49.7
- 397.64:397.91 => 39.5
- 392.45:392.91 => 22.2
